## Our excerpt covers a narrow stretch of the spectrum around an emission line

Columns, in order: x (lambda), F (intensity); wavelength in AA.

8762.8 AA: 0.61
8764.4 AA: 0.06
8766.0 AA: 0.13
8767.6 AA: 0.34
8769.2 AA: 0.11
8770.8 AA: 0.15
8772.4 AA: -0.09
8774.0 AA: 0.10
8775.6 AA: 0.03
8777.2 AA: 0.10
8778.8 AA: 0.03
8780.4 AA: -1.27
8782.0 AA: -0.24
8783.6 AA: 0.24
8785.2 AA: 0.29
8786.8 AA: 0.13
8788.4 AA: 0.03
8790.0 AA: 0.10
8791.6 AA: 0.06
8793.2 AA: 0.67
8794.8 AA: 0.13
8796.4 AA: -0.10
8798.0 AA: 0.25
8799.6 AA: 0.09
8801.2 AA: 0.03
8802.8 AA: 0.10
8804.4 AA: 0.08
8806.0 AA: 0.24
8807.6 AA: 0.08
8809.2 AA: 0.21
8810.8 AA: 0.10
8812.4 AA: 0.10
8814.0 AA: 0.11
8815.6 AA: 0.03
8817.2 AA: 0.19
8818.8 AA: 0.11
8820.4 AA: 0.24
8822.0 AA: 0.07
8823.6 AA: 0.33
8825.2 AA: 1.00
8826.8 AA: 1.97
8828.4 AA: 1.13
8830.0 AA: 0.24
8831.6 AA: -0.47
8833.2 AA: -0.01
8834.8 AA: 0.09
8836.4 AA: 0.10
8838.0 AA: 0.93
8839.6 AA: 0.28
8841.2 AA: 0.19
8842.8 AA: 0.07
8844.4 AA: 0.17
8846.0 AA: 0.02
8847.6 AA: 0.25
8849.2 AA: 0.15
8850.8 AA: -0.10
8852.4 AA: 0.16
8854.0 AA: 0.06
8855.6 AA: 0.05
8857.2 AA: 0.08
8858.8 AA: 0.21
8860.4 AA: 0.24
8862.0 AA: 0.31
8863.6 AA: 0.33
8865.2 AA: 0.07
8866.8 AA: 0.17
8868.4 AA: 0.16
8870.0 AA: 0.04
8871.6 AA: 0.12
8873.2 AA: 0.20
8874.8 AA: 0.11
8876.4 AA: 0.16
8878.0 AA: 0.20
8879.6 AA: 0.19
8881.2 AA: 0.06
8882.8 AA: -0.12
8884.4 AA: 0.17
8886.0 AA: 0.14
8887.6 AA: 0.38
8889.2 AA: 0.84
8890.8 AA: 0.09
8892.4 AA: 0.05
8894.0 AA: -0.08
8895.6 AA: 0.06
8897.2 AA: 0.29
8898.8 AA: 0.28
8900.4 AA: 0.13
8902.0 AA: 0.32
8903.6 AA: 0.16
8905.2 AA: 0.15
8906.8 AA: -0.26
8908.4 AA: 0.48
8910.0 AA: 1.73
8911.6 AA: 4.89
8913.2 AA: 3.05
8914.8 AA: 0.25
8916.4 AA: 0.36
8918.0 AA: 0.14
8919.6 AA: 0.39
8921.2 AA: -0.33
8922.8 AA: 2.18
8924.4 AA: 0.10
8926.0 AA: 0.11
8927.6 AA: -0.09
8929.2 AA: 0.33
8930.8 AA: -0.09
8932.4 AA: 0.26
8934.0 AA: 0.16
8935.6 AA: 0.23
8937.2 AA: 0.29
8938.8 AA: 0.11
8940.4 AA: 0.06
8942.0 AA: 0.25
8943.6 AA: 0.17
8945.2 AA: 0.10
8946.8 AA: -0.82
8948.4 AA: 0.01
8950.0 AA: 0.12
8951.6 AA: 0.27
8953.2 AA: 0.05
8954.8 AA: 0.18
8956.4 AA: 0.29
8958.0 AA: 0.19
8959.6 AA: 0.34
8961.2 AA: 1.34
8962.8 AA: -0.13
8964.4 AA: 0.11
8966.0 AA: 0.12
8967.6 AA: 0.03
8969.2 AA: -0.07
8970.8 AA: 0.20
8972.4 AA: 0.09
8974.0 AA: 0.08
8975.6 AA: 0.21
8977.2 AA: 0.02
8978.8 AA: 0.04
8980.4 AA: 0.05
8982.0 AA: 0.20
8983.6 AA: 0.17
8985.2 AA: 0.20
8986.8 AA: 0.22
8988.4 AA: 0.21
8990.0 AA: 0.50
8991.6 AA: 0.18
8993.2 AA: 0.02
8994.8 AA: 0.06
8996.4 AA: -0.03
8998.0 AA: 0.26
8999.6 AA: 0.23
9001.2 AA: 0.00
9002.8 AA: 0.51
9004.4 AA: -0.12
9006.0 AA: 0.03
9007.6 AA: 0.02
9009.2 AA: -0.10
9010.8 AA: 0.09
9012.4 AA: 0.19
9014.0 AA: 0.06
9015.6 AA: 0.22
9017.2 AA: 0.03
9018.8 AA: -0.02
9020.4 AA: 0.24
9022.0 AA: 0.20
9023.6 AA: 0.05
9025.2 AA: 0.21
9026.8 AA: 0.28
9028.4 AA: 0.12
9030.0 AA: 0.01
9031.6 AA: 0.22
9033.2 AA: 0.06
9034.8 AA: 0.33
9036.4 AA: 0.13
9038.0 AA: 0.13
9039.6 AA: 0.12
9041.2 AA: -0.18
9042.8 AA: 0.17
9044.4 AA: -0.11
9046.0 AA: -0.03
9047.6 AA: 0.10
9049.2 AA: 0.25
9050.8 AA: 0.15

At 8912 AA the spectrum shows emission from [O III] 5007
